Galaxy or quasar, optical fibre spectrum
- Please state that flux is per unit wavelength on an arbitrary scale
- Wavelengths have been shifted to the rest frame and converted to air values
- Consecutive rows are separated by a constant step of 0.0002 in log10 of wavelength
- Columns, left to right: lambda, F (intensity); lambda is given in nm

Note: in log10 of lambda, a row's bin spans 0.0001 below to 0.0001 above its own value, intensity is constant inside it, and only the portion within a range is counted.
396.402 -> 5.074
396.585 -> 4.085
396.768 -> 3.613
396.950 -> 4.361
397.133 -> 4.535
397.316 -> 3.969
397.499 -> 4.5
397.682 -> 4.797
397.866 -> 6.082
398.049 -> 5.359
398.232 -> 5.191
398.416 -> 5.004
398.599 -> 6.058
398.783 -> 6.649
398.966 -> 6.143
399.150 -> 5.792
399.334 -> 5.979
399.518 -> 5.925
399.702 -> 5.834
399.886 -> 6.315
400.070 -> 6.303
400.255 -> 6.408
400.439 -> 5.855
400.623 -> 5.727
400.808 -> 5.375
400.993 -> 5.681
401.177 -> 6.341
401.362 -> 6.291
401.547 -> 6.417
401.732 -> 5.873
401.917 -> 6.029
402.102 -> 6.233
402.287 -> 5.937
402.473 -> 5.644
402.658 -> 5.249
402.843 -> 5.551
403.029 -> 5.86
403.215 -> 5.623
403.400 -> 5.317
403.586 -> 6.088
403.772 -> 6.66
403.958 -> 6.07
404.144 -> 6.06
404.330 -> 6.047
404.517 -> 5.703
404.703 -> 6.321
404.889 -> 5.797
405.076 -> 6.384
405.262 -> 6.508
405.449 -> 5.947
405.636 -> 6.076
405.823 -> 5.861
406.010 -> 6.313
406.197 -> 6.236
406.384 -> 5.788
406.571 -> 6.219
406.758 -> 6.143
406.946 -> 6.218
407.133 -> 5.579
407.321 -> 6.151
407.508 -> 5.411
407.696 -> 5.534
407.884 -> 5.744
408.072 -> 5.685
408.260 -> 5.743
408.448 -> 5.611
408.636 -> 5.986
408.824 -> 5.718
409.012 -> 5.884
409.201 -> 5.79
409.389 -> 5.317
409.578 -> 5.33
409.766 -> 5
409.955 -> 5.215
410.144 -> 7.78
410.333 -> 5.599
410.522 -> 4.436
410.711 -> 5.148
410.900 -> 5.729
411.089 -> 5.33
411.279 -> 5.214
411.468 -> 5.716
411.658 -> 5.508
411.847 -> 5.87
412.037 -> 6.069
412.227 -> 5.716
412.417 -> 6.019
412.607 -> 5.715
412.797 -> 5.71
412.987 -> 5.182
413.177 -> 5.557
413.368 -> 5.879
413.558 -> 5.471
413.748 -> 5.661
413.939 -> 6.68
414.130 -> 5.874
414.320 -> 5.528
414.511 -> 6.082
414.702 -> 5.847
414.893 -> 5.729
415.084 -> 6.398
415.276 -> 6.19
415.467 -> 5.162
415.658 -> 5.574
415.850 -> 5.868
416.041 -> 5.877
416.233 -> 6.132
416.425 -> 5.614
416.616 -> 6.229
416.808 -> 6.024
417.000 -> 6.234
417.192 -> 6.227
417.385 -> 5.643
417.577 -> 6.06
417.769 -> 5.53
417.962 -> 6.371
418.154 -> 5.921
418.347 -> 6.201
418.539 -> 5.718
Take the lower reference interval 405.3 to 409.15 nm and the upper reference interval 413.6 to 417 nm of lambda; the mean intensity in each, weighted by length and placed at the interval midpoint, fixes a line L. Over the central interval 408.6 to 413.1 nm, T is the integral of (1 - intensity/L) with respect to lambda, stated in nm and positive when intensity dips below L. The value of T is 0.218 nm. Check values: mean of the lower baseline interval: 5.9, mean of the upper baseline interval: 5.91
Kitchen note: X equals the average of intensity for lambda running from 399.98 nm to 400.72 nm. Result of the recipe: 6.07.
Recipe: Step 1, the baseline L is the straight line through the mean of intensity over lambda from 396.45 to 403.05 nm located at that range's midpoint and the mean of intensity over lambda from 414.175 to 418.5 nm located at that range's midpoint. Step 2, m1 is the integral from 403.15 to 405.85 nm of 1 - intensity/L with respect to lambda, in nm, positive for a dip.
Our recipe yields -0.17 nm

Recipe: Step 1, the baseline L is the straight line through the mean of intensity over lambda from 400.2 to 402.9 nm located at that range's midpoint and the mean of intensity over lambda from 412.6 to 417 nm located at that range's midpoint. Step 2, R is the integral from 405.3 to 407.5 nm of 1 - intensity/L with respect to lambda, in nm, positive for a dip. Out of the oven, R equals -0.06 nm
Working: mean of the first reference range 5.91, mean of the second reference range 5.84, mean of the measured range 6.03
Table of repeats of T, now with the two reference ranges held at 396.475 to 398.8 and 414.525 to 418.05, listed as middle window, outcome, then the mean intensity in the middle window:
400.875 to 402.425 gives -0.293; 6.07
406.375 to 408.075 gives -0.137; 5.86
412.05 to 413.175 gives 0.007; 5.69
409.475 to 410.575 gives -0.004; 5.6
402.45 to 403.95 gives -0.166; 5.77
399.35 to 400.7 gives -0.278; 6.05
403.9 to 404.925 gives -0.145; 6.01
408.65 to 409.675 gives -0.020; 5.64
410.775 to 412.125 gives 0.009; 5.62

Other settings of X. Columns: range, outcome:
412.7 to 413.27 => 5.49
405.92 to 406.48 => 6.11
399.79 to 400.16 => 6.31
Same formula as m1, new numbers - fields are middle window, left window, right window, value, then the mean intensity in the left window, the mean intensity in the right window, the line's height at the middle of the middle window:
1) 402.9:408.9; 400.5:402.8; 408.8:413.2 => -0.19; 5.89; 5.61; 5.76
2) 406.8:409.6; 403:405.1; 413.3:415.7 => 0.10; 5.99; 5.86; 5.94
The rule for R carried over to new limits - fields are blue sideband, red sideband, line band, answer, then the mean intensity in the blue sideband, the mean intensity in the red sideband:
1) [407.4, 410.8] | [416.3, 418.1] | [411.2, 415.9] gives 0.04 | 5.61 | 5.99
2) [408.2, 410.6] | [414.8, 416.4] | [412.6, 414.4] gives 0.02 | 5.65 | 5.85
